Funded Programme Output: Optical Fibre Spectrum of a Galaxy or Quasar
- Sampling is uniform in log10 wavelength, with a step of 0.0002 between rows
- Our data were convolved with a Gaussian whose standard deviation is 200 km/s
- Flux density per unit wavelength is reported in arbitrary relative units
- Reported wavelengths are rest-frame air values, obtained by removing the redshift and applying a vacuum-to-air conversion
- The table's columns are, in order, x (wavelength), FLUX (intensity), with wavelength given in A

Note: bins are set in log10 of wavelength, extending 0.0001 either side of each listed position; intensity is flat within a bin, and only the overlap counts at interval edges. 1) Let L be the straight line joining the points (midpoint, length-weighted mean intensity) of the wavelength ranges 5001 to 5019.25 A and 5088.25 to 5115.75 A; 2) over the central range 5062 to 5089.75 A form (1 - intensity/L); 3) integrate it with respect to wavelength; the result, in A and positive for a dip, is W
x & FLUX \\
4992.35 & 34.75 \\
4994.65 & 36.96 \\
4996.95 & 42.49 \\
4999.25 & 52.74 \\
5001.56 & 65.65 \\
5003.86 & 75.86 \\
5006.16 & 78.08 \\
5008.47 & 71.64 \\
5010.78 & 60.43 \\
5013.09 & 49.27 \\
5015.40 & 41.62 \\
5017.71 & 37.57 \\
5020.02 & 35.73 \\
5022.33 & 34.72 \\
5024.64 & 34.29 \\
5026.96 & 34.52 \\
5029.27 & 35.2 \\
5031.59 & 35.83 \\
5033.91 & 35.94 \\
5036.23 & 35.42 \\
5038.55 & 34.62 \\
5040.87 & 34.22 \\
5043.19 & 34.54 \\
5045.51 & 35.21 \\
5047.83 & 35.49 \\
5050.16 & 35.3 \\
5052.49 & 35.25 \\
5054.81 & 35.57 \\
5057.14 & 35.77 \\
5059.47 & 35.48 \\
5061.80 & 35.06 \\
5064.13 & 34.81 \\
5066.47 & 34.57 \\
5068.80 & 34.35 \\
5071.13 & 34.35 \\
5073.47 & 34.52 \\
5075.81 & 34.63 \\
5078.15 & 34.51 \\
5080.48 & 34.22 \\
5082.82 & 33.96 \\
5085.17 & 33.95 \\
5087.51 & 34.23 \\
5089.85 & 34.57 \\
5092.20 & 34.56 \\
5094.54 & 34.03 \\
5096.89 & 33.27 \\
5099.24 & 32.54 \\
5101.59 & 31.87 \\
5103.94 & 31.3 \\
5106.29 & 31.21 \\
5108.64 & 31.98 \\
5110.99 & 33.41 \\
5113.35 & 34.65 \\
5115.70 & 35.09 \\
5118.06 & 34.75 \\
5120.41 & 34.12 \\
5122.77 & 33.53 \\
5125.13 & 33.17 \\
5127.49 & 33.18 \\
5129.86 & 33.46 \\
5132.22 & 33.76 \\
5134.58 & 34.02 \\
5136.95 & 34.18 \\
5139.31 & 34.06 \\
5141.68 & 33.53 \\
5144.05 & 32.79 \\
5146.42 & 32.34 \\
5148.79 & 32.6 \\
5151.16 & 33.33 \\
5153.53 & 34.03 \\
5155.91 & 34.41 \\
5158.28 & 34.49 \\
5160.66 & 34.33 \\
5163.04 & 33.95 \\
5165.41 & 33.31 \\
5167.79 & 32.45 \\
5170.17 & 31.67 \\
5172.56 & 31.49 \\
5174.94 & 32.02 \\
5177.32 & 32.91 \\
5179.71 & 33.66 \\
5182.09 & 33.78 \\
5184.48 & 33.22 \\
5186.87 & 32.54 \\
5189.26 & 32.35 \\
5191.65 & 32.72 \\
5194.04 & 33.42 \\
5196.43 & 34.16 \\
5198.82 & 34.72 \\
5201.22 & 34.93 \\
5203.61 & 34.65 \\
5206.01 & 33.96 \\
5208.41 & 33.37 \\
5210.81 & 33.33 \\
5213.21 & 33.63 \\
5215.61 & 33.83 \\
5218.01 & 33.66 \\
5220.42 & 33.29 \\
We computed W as 4.2 A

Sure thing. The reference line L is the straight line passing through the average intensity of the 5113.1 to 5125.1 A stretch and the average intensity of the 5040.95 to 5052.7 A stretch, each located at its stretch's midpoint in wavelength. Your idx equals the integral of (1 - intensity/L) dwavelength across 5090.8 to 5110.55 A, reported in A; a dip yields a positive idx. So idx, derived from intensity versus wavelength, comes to 1.1 A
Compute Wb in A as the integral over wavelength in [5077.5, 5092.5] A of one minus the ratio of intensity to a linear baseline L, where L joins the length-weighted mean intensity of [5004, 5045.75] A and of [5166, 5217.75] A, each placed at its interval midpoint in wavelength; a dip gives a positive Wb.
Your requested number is 2.0 A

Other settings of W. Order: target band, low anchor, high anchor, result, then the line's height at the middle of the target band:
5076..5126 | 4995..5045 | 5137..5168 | 6.0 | 38.2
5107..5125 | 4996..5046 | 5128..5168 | 1.4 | 36.6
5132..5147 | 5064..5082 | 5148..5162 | 0.2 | 34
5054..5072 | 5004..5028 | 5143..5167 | 3.6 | 43.8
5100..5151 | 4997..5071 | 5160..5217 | 4.9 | 36.9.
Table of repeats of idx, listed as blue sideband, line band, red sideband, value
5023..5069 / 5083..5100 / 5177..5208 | 0.35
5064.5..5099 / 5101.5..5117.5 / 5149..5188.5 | 0.46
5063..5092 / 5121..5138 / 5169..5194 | -0.05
